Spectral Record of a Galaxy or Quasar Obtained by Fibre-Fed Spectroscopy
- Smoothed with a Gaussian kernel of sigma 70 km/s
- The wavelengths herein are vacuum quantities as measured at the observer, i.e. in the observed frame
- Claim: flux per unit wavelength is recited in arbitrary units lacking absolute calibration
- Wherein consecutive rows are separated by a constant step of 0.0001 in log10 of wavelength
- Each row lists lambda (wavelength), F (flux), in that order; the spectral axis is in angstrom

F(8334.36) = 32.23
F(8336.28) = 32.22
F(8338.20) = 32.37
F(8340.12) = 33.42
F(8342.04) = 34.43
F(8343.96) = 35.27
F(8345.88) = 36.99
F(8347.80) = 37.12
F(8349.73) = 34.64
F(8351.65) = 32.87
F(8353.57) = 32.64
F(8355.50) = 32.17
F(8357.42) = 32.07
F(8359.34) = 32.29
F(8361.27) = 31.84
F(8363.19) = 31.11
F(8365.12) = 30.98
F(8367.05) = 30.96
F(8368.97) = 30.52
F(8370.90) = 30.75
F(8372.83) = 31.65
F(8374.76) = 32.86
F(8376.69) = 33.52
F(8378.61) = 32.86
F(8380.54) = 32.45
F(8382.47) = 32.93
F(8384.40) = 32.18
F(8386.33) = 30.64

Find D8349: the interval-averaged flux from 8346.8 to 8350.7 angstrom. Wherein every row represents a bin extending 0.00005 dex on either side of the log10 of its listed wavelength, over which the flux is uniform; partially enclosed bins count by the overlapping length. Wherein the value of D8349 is 35.9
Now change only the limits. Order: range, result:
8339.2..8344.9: 34.4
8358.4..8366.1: 31.5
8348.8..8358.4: 32.9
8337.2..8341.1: 32.9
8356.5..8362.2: 32.1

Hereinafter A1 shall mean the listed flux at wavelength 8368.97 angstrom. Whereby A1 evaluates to 30.52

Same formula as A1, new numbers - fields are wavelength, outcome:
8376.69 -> 33.52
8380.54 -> 32.45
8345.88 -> 36.99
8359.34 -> 32.29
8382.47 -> 32.93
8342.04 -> 34.43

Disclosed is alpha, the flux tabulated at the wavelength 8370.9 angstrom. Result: 30.75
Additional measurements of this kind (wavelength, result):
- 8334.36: 32.23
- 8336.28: 32.22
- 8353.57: 32.64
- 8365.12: 30.98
